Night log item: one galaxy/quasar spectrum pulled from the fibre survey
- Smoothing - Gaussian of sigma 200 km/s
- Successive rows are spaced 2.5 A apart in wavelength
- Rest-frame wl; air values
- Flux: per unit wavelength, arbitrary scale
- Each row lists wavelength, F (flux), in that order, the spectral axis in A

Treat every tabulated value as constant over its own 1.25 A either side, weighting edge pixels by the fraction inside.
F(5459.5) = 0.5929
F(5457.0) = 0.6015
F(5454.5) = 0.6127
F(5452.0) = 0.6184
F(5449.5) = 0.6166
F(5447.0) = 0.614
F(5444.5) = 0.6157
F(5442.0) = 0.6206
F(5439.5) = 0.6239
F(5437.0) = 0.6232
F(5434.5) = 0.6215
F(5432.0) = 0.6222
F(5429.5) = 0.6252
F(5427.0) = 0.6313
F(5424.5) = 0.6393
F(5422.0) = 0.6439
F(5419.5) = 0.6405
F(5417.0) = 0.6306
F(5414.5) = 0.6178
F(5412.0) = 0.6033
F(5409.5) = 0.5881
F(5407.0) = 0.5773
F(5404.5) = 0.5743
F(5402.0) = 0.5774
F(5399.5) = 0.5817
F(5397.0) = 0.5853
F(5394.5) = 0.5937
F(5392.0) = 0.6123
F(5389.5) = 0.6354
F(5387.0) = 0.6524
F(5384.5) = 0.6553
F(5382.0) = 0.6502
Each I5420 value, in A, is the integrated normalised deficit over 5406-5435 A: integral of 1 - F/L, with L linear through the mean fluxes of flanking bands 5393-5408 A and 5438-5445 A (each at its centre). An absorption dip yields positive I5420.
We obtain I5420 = -0.94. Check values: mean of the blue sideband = 0.582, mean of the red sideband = 0.621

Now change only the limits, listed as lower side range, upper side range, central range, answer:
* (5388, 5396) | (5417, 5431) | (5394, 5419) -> 1.2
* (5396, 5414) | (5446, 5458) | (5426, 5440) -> -0.5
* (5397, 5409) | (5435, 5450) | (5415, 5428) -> -0.8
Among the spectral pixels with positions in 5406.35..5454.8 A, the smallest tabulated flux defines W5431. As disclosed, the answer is 0.5773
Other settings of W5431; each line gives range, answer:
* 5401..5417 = 0.5743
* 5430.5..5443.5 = 0.6206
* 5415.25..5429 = 0.6306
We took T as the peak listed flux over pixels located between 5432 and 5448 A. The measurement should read 0.6239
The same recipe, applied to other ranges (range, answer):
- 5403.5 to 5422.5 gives 0.6439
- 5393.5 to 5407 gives 0.5937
